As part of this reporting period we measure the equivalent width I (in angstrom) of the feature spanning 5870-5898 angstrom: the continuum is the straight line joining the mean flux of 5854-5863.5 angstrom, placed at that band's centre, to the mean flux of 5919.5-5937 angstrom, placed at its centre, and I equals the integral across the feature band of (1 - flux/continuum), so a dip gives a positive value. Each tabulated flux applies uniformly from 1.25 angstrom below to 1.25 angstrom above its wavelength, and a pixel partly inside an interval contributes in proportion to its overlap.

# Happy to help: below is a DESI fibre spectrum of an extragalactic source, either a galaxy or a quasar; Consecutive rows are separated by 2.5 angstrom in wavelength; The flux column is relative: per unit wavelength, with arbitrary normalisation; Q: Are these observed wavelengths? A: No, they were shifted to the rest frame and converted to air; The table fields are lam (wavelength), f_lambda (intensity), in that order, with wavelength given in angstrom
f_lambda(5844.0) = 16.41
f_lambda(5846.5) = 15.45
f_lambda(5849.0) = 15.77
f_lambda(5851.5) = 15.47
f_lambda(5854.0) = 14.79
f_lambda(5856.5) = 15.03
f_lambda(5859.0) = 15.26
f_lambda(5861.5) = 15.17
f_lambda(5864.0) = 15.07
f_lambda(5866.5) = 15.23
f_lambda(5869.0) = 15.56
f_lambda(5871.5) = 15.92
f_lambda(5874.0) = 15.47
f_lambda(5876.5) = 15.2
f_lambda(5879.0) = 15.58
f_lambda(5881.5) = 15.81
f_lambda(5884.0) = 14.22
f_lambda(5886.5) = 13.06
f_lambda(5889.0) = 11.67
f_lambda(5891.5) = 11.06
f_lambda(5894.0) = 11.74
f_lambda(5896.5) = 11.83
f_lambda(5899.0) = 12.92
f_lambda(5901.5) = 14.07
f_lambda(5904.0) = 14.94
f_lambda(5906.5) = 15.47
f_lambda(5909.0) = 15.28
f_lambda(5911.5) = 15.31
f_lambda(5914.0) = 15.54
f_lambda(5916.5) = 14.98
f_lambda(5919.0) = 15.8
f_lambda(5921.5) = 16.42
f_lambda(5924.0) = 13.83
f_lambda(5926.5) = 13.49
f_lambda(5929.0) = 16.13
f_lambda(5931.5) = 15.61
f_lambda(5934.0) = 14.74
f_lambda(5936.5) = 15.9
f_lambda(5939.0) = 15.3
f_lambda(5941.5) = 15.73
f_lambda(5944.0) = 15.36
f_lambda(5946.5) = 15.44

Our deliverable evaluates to 2.47 angstrom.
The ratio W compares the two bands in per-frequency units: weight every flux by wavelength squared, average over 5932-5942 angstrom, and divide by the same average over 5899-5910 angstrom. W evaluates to 1.1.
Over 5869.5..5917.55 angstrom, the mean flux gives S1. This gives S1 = 14.2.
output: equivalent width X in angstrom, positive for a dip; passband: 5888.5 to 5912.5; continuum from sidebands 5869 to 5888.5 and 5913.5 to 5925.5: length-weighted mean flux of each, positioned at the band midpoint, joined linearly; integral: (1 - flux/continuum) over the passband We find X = 2.6 angstrom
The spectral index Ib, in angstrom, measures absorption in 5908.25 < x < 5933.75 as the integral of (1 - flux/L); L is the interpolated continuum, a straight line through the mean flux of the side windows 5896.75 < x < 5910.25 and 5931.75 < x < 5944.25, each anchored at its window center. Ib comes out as -0.6 angstrom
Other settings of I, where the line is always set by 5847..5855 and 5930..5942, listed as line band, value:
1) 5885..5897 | 2.7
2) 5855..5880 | 0.1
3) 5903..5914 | 0.1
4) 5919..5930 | 0.3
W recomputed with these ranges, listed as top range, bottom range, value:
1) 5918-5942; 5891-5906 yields 1.19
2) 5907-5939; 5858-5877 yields 1.01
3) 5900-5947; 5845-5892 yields 1.04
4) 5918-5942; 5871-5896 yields 1.12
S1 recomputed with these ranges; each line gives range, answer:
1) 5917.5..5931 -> 15.2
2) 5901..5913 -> 15.1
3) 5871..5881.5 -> 15.5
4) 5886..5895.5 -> 11.8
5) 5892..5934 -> 14.5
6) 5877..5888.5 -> 14.5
